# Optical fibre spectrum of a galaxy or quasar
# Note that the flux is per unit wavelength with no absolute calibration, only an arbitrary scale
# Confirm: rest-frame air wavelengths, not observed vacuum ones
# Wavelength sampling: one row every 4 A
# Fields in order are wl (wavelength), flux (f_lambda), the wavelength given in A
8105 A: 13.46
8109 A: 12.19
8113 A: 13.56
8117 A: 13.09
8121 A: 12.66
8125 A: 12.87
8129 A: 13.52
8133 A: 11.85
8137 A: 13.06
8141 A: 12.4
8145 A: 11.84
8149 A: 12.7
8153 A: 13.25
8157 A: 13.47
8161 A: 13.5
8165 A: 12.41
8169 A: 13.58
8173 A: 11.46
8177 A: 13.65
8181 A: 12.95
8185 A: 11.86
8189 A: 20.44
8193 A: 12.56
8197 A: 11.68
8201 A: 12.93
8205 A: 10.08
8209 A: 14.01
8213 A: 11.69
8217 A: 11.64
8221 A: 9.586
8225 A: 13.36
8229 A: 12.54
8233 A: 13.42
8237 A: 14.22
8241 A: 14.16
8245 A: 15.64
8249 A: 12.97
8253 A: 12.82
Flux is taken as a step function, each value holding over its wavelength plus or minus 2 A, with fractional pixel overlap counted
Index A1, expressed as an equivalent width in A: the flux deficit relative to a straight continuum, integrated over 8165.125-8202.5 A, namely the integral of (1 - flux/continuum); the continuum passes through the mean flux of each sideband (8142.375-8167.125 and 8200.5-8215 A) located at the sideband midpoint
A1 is -2.93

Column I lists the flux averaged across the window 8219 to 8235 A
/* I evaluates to 12.2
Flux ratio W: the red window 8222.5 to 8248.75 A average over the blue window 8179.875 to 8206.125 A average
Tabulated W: 1.03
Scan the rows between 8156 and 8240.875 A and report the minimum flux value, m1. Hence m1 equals 9.586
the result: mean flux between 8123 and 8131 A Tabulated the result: 13.2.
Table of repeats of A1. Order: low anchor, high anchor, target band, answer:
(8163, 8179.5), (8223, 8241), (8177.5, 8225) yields 1.3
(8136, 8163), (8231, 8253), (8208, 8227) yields 2.4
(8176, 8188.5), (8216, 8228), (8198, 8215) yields 0.4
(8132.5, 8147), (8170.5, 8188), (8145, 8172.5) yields -0.7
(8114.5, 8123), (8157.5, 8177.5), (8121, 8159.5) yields 0.4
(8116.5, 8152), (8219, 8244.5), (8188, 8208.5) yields -0.5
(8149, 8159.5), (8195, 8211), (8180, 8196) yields -2.4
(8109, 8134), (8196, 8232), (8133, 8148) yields 0.4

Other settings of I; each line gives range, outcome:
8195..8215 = 12.1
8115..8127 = 12.9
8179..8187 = 12.4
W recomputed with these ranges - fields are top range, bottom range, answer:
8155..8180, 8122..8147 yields 1.03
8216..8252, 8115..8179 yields 1.02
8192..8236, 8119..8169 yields 0.95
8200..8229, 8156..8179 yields 0.92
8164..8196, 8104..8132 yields 1.05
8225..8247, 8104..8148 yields 1.09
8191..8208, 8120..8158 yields 0.94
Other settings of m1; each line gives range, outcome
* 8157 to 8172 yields 12.41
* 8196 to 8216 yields 10.08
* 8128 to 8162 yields 11.84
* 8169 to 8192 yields 11.46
